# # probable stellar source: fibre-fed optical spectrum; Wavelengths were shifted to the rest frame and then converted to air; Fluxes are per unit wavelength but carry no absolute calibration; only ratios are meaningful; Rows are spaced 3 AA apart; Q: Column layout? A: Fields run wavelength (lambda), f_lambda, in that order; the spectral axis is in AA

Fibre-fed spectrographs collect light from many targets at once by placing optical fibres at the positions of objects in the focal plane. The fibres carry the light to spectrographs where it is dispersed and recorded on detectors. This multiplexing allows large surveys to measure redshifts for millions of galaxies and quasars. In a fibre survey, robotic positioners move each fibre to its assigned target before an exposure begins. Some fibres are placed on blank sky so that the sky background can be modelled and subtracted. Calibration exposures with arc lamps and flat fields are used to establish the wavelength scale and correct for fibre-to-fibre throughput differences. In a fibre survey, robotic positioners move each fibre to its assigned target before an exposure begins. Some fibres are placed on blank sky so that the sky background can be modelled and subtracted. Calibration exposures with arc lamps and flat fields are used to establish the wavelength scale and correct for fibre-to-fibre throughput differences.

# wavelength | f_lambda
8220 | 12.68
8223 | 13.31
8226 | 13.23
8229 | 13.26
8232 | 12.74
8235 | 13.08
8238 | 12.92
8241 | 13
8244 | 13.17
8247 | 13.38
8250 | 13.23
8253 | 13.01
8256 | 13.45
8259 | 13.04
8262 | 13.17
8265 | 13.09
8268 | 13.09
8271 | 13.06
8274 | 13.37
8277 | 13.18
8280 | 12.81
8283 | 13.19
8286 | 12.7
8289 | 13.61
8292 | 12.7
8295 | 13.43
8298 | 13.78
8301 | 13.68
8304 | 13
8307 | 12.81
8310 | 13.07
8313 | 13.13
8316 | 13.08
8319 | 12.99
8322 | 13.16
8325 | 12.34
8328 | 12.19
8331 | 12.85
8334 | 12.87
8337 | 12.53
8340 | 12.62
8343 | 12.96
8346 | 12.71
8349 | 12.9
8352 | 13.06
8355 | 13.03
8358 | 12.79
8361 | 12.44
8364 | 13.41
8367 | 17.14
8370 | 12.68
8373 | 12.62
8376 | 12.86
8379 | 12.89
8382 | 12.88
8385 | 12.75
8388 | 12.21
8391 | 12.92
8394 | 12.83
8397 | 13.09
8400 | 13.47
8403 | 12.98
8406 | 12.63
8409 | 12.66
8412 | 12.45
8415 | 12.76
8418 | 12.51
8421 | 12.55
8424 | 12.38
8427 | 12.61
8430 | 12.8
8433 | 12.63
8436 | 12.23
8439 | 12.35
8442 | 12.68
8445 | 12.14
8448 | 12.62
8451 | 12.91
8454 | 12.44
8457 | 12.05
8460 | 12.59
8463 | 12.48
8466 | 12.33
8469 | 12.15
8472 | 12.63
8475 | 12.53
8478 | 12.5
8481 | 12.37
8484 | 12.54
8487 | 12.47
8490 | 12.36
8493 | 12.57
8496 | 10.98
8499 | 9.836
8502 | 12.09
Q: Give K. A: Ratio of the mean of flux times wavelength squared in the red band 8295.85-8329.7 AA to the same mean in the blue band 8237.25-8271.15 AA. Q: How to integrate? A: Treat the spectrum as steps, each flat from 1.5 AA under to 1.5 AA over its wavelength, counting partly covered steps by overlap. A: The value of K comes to 1.01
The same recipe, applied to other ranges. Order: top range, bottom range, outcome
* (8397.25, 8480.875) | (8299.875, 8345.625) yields 1.00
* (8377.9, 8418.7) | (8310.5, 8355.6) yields 1.01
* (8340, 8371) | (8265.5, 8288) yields 1.04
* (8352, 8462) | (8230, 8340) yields 1.01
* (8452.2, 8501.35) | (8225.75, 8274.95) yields 0.98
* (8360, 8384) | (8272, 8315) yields 1.03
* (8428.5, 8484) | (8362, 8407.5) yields 0.96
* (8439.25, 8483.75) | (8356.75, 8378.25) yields 0.95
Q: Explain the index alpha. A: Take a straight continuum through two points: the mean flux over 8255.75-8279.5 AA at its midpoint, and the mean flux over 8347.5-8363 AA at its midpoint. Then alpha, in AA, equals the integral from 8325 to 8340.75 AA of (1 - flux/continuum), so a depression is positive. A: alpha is 0.4 AA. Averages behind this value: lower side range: 13.2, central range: 12.6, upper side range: 12.9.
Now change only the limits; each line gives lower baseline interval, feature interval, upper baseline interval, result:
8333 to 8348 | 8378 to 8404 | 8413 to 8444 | -0.5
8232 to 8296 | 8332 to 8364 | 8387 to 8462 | 0.1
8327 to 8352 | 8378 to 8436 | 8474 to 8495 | -0.6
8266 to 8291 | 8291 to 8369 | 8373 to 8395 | -1.0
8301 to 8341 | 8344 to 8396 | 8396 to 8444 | -1.2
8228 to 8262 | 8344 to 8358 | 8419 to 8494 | -0.1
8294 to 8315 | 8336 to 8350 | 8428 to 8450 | 0.3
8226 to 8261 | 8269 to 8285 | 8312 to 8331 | -0.1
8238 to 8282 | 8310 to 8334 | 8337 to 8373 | 0.6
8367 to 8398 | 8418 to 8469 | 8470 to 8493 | 0.8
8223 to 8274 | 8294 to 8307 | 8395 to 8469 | -0.4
